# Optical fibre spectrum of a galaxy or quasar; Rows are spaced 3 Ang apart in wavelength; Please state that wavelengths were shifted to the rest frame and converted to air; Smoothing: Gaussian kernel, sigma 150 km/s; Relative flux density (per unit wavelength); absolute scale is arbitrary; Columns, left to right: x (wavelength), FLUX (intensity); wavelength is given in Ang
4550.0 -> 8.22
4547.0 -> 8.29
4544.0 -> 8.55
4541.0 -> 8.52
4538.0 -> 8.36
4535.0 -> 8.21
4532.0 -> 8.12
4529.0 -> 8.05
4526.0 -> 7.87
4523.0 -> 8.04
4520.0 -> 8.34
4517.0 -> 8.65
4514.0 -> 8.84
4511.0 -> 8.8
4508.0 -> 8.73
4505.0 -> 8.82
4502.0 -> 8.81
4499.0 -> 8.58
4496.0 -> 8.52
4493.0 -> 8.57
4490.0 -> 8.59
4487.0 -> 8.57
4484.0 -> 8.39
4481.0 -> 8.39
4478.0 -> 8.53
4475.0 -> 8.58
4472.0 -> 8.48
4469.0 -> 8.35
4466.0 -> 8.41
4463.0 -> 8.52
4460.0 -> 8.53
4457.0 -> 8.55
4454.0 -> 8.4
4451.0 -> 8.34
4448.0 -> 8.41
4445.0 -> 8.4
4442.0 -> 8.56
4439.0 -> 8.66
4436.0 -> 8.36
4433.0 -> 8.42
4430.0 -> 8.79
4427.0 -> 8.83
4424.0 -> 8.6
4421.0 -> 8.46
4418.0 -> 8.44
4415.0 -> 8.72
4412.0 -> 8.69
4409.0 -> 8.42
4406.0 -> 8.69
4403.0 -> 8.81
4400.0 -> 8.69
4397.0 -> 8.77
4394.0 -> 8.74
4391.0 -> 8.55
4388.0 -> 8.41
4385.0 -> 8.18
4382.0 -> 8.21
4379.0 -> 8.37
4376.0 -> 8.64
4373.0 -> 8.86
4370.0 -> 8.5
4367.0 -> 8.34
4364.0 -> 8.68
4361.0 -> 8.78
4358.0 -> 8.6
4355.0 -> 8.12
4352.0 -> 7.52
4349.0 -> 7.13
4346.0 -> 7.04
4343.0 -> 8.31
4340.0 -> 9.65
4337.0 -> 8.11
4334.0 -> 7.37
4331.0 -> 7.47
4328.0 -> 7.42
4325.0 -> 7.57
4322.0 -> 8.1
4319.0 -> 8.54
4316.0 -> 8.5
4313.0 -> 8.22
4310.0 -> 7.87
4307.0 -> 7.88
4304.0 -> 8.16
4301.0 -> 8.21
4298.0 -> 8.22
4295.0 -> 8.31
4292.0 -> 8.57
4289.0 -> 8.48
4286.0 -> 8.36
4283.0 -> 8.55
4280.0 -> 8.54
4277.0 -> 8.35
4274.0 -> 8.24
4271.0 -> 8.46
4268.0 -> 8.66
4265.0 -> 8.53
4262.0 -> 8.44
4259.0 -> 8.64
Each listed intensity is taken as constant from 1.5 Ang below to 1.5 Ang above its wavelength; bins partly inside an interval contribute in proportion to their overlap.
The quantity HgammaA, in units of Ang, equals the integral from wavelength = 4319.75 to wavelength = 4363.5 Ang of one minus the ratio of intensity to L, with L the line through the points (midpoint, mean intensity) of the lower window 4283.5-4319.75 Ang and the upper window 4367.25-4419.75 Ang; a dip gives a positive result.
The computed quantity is 2.26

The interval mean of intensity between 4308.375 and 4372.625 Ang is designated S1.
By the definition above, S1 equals 8.1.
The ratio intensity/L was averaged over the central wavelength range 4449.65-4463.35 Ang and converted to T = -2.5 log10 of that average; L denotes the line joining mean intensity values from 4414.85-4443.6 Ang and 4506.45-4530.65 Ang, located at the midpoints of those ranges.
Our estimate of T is 0.01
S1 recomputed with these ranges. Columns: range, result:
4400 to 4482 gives 8.53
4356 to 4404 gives 8.56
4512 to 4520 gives 8.67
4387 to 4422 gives 8.62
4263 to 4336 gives 8.19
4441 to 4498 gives 8.48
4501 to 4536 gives 8.44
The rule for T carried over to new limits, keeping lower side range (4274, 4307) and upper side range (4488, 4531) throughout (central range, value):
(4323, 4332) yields 0.12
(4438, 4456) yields 0.00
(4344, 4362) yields 0.07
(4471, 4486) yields 0.00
